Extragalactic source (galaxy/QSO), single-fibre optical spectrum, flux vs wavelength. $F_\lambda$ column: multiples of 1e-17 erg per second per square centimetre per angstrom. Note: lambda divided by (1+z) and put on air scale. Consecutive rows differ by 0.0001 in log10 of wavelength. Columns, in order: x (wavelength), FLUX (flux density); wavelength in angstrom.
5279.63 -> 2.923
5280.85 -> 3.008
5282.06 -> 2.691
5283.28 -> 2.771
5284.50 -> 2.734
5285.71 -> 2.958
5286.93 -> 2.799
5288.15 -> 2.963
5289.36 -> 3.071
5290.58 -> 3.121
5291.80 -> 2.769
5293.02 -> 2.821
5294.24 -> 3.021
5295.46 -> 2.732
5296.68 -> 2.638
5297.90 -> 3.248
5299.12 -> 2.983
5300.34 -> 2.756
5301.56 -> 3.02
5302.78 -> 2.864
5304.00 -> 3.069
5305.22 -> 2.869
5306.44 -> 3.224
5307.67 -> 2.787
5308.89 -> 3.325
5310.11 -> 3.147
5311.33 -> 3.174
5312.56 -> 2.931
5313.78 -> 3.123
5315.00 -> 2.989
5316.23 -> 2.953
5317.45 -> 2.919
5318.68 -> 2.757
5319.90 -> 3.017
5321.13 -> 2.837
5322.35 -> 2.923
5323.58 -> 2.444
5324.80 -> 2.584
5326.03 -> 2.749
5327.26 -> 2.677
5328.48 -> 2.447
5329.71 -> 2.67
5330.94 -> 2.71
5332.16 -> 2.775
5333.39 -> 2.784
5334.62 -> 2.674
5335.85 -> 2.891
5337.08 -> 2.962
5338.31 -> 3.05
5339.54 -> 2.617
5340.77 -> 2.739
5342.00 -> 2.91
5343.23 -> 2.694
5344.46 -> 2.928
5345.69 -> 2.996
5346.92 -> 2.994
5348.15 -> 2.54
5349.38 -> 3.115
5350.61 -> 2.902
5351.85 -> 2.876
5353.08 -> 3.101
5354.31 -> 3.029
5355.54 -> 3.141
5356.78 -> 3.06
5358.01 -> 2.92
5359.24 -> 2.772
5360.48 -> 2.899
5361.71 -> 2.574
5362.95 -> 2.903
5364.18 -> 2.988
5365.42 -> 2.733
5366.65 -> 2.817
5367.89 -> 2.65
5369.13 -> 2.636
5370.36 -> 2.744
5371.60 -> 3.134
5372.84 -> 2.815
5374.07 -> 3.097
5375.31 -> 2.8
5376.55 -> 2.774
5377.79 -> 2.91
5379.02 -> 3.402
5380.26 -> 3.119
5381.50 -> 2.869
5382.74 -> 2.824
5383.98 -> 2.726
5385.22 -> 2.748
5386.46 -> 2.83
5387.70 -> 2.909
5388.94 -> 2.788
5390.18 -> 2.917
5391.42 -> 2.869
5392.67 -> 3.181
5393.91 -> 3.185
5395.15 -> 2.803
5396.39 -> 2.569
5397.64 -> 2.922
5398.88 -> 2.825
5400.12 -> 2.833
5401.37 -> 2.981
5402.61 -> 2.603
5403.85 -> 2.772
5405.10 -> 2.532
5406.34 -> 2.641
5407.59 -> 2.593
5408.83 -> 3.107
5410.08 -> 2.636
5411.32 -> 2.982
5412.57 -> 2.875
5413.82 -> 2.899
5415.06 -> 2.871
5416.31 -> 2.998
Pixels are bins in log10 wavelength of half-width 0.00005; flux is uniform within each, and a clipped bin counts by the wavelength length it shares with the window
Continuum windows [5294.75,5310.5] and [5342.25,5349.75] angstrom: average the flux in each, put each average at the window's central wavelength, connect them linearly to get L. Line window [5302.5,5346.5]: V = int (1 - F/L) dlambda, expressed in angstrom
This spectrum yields 0.8 angstrom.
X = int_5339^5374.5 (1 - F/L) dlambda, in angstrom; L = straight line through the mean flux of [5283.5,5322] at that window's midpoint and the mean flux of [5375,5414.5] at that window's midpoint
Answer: 0.3 angstrom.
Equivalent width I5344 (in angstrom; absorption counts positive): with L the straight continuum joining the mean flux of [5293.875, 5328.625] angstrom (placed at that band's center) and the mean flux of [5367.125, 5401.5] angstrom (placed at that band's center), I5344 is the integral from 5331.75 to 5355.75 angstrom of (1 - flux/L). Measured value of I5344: 0.1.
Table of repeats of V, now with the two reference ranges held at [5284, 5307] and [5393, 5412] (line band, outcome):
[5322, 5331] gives 0.8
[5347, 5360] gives -0.4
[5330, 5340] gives 0.3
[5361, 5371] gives 0.3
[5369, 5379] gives -0.2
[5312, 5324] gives 0.0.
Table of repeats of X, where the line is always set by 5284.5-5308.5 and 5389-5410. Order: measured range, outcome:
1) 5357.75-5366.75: 0.1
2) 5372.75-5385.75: -0.3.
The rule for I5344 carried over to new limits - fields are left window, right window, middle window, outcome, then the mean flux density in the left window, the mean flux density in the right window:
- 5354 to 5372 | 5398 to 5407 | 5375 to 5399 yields -0.9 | 2.86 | 2.75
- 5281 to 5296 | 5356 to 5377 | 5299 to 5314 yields -0.8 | 2.88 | 2.84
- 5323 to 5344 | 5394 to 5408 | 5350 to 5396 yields -2.7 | 2.73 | 2.75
